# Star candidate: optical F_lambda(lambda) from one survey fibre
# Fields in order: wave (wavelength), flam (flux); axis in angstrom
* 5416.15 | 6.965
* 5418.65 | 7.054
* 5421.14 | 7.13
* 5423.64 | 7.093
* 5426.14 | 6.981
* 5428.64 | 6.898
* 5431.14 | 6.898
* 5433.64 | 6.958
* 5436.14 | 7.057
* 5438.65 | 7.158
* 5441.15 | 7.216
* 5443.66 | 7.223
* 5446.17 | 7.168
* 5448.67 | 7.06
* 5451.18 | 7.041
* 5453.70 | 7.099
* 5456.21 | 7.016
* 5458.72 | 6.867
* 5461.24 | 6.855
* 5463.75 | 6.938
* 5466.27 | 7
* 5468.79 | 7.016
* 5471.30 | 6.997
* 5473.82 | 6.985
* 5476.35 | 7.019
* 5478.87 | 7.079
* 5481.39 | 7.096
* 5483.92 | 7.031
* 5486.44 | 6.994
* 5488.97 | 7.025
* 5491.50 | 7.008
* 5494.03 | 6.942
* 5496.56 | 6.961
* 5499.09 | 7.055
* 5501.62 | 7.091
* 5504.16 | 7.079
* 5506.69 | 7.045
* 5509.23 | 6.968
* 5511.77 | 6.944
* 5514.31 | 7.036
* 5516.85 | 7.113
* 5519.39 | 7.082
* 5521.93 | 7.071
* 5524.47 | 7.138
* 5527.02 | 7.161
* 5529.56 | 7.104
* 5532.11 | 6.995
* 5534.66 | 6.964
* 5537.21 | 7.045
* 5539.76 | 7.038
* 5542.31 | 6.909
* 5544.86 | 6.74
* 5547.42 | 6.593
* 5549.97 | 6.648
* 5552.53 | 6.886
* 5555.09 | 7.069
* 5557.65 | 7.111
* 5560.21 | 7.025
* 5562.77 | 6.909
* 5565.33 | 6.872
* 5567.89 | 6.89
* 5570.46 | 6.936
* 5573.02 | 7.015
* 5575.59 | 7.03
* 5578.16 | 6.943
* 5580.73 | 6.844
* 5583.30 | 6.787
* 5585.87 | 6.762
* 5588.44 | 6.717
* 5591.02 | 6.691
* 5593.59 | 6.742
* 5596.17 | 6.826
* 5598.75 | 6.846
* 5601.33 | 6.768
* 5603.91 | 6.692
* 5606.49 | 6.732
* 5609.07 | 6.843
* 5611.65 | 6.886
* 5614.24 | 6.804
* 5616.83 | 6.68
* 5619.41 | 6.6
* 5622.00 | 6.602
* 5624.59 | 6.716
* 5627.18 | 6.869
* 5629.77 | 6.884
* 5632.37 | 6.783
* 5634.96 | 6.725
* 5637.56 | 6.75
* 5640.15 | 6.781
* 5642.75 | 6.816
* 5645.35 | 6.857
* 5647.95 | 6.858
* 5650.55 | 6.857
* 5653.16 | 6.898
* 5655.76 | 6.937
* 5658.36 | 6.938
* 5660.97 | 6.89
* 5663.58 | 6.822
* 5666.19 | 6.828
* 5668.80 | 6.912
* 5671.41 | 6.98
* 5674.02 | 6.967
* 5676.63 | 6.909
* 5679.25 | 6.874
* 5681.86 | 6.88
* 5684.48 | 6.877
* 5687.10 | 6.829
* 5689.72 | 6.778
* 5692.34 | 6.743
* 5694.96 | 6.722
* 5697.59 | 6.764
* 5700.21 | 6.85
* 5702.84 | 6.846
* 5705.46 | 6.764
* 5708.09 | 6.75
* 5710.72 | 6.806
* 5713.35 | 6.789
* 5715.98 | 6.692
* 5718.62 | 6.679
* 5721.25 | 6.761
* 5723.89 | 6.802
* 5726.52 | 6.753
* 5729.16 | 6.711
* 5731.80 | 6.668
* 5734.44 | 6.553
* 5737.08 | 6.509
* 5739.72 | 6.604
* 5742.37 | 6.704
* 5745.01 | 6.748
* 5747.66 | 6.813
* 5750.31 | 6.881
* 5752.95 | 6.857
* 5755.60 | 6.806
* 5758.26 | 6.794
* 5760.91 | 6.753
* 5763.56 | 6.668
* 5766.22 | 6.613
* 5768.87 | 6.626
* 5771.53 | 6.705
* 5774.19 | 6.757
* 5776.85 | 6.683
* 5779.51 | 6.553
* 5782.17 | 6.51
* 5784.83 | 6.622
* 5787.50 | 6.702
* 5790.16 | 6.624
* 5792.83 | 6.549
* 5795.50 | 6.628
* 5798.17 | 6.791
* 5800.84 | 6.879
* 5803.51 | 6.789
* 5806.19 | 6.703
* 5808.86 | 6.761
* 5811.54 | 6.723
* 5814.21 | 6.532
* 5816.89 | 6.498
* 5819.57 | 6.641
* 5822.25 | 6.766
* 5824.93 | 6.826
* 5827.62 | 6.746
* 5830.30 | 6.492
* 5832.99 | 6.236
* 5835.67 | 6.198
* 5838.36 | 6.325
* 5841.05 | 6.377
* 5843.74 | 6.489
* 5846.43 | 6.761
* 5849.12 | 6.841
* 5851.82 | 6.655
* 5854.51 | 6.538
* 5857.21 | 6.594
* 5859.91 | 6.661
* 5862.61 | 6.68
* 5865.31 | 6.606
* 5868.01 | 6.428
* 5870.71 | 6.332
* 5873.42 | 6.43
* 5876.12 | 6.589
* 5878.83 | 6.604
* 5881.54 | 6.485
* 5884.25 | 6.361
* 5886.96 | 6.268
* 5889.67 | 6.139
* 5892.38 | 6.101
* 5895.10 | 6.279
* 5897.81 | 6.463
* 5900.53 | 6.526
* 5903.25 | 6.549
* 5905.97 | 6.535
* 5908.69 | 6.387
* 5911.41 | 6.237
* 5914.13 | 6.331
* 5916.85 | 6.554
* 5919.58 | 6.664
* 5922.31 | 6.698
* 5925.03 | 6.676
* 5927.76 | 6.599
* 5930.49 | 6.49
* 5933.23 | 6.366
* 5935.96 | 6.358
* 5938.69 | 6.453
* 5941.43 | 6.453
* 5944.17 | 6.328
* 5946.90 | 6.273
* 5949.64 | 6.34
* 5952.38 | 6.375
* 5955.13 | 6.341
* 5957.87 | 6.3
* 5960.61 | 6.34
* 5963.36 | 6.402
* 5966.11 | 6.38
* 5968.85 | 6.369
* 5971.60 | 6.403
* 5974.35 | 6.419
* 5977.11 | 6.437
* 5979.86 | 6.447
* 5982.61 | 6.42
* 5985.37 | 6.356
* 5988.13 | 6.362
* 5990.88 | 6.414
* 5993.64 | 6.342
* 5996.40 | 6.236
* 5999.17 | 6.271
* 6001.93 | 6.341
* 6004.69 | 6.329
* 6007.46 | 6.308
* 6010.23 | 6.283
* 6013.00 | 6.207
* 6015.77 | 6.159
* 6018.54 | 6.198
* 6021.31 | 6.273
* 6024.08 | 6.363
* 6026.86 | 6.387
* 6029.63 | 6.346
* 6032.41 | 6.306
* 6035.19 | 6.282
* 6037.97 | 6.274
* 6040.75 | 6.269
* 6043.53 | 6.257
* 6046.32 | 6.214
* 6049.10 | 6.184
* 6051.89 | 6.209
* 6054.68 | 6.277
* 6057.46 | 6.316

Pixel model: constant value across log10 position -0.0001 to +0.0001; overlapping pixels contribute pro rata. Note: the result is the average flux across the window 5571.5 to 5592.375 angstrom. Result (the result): 6.85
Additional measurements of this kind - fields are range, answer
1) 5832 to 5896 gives 6.46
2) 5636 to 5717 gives 6.84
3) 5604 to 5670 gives 6.81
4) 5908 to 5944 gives 6.48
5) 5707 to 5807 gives 6.71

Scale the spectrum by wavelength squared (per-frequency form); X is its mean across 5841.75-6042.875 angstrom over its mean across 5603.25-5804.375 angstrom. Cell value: 1.0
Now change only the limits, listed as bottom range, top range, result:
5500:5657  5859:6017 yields 1.05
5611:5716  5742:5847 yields 1.02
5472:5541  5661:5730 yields 1.04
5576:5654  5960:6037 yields 1.07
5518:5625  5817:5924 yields 1.05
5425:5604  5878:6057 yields 1.07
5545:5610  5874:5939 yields 1.06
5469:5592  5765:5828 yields 1.05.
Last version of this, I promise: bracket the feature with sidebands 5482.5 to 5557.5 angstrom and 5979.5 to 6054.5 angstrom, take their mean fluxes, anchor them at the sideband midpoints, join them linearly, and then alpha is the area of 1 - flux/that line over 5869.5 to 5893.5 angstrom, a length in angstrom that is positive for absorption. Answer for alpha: 0.4 angstrom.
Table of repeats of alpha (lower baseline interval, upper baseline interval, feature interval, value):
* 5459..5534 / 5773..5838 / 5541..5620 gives 1.0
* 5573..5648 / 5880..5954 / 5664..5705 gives -0.9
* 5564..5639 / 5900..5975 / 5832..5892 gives 0.4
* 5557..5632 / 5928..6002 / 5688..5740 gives -0.4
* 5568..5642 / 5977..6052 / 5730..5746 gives 0.0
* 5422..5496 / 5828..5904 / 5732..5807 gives -1.1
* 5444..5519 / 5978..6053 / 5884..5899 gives 0.5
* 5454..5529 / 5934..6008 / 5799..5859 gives -0.5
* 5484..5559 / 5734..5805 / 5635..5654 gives 0.1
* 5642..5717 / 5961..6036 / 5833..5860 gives 0.2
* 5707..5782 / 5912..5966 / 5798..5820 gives -0.3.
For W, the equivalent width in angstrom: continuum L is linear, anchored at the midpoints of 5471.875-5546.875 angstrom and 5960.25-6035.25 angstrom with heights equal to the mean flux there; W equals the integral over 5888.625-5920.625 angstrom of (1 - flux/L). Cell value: 0.3 angstrom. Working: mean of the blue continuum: 7.02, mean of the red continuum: 6.34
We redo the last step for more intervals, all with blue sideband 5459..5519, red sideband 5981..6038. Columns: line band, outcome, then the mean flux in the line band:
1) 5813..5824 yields -0.1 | 6.62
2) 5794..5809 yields -0.4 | 6.76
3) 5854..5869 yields -0.2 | 6.59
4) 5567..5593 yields 0.1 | 6.86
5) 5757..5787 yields -0.2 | 6.66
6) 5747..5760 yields -0.3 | 6.83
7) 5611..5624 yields 0.2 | 6.7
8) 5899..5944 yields -0.4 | 6.49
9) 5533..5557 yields 0.2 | 6.88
